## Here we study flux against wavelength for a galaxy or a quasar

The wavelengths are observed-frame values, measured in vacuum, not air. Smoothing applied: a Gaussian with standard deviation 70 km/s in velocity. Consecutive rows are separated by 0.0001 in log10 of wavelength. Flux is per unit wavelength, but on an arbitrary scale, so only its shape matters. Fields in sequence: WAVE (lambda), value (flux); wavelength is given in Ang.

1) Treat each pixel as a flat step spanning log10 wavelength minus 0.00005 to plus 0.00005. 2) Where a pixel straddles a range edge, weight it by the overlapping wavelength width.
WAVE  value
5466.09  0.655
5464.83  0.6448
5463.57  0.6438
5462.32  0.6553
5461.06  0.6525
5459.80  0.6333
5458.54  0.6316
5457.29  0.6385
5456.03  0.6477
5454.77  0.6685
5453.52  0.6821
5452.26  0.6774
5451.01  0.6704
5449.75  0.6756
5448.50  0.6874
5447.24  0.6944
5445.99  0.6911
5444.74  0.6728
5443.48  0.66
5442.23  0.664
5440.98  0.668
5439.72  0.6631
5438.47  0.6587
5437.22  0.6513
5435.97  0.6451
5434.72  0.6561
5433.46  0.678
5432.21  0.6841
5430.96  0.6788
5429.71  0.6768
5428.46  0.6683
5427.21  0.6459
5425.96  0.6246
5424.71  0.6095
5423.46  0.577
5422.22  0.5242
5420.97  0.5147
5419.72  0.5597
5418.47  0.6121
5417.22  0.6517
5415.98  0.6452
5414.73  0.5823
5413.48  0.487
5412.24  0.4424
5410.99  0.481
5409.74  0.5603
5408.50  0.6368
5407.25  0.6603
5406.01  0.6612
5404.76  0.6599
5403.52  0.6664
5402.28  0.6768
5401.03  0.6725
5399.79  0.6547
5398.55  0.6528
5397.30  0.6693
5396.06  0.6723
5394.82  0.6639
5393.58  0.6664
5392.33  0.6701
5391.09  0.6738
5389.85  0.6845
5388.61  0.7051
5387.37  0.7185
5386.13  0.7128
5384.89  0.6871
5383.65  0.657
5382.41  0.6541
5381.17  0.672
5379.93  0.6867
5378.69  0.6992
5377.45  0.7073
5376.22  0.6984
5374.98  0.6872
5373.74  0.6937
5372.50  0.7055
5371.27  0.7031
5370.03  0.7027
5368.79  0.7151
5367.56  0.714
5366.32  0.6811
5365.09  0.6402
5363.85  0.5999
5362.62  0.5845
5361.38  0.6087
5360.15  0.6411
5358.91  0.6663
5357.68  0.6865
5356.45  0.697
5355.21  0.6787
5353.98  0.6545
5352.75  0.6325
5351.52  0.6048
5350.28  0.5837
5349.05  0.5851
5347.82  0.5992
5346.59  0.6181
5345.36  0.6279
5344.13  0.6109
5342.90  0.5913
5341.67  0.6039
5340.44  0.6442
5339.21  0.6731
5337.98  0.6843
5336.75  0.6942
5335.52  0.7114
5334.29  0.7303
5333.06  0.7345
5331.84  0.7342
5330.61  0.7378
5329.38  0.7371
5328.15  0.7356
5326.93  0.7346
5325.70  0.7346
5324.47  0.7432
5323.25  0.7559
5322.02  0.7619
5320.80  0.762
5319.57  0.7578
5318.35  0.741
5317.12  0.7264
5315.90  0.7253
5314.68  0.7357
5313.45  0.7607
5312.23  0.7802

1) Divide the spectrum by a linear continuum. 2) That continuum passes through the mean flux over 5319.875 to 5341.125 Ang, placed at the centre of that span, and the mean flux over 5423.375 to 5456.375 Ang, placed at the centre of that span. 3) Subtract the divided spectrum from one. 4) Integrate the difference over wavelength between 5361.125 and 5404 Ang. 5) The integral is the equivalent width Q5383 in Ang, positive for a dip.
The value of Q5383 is 1.1 Ang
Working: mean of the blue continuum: 0.724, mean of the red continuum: 0.664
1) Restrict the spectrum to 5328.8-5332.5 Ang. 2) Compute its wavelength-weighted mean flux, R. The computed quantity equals 0.737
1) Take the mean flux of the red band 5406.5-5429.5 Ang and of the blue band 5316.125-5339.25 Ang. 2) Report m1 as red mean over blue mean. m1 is 0.80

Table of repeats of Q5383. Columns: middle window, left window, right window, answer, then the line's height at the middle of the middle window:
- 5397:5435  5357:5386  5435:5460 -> 2.9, 0.669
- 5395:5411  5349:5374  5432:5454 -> 0.4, 0.664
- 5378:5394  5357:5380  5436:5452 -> -0.2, 0.674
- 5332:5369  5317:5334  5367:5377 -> 3.7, 0.721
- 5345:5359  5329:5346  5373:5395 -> 0.9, 0.681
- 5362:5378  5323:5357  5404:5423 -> -1.1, 0.635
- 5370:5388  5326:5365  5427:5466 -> -0.9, 0.661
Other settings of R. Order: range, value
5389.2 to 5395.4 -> 0.672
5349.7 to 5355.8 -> 0.631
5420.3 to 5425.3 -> 0.556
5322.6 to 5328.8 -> 0.741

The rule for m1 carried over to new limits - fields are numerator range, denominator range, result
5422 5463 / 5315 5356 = 0.96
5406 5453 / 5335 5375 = 0.96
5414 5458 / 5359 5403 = 0.96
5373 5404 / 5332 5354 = 1.05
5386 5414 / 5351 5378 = 0.96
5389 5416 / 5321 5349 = 0.91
